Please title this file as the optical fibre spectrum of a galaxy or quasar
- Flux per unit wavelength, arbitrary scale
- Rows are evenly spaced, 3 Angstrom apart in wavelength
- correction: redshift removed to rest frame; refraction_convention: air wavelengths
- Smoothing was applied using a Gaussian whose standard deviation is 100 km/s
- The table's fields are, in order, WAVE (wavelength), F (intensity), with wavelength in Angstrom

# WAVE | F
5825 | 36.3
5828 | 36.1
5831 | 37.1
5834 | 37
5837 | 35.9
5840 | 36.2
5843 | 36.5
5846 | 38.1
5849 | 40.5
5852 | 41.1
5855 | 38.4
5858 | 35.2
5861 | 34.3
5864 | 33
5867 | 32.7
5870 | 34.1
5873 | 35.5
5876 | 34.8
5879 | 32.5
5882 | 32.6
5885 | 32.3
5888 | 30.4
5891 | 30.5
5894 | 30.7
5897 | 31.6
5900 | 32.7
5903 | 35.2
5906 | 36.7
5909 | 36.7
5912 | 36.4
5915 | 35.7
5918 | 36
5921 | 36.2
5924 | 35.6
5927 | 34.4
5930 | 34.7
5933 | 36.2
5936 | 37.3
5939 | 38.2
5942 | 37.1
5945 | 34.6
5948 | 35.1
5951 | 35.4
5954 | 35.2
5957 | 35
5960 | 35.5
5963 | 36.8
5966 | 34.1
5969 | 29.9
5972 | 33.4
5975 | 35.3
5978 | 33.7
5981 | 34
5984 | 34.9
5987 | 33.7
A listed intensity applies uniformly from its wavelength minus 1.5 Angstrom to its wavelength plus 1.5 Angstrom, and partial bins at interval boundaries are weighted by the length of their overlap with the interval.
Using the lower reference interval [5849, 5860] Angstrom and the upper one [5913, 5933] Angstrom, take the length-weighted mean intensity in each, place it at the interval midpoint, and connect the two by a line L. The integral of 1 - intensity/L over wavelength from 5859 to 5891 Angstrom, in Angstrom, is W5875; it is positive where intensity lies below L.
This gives 3.75 Angstrom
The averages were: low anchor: 38.4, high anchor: 35.5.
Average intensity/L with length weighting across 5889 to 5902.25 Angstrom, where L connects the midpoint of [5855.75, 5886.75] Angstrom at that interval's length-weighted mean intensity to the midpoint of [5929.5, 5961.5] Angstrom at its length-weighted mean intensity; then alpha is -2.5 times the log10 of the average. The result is 0.10 mag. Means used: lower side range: 33.8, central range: 31.6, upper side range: 35.9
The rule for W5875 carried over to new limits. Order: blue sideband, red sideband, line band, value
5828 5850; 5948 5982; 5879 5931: 2.54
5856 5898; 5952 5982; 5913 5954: -2.50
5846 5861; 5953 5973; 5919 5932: 0.13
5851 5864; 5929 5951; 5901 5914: 0.09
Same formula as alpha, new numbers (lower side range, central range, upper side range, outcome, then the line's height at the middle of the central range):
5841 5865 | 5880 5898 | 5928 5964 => 0.17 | 36.7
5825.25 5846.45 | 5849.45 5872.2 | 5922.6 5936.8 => 0.02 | 36.3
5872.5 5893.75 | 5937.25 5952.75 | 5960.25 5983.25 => -0.08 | 33.5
